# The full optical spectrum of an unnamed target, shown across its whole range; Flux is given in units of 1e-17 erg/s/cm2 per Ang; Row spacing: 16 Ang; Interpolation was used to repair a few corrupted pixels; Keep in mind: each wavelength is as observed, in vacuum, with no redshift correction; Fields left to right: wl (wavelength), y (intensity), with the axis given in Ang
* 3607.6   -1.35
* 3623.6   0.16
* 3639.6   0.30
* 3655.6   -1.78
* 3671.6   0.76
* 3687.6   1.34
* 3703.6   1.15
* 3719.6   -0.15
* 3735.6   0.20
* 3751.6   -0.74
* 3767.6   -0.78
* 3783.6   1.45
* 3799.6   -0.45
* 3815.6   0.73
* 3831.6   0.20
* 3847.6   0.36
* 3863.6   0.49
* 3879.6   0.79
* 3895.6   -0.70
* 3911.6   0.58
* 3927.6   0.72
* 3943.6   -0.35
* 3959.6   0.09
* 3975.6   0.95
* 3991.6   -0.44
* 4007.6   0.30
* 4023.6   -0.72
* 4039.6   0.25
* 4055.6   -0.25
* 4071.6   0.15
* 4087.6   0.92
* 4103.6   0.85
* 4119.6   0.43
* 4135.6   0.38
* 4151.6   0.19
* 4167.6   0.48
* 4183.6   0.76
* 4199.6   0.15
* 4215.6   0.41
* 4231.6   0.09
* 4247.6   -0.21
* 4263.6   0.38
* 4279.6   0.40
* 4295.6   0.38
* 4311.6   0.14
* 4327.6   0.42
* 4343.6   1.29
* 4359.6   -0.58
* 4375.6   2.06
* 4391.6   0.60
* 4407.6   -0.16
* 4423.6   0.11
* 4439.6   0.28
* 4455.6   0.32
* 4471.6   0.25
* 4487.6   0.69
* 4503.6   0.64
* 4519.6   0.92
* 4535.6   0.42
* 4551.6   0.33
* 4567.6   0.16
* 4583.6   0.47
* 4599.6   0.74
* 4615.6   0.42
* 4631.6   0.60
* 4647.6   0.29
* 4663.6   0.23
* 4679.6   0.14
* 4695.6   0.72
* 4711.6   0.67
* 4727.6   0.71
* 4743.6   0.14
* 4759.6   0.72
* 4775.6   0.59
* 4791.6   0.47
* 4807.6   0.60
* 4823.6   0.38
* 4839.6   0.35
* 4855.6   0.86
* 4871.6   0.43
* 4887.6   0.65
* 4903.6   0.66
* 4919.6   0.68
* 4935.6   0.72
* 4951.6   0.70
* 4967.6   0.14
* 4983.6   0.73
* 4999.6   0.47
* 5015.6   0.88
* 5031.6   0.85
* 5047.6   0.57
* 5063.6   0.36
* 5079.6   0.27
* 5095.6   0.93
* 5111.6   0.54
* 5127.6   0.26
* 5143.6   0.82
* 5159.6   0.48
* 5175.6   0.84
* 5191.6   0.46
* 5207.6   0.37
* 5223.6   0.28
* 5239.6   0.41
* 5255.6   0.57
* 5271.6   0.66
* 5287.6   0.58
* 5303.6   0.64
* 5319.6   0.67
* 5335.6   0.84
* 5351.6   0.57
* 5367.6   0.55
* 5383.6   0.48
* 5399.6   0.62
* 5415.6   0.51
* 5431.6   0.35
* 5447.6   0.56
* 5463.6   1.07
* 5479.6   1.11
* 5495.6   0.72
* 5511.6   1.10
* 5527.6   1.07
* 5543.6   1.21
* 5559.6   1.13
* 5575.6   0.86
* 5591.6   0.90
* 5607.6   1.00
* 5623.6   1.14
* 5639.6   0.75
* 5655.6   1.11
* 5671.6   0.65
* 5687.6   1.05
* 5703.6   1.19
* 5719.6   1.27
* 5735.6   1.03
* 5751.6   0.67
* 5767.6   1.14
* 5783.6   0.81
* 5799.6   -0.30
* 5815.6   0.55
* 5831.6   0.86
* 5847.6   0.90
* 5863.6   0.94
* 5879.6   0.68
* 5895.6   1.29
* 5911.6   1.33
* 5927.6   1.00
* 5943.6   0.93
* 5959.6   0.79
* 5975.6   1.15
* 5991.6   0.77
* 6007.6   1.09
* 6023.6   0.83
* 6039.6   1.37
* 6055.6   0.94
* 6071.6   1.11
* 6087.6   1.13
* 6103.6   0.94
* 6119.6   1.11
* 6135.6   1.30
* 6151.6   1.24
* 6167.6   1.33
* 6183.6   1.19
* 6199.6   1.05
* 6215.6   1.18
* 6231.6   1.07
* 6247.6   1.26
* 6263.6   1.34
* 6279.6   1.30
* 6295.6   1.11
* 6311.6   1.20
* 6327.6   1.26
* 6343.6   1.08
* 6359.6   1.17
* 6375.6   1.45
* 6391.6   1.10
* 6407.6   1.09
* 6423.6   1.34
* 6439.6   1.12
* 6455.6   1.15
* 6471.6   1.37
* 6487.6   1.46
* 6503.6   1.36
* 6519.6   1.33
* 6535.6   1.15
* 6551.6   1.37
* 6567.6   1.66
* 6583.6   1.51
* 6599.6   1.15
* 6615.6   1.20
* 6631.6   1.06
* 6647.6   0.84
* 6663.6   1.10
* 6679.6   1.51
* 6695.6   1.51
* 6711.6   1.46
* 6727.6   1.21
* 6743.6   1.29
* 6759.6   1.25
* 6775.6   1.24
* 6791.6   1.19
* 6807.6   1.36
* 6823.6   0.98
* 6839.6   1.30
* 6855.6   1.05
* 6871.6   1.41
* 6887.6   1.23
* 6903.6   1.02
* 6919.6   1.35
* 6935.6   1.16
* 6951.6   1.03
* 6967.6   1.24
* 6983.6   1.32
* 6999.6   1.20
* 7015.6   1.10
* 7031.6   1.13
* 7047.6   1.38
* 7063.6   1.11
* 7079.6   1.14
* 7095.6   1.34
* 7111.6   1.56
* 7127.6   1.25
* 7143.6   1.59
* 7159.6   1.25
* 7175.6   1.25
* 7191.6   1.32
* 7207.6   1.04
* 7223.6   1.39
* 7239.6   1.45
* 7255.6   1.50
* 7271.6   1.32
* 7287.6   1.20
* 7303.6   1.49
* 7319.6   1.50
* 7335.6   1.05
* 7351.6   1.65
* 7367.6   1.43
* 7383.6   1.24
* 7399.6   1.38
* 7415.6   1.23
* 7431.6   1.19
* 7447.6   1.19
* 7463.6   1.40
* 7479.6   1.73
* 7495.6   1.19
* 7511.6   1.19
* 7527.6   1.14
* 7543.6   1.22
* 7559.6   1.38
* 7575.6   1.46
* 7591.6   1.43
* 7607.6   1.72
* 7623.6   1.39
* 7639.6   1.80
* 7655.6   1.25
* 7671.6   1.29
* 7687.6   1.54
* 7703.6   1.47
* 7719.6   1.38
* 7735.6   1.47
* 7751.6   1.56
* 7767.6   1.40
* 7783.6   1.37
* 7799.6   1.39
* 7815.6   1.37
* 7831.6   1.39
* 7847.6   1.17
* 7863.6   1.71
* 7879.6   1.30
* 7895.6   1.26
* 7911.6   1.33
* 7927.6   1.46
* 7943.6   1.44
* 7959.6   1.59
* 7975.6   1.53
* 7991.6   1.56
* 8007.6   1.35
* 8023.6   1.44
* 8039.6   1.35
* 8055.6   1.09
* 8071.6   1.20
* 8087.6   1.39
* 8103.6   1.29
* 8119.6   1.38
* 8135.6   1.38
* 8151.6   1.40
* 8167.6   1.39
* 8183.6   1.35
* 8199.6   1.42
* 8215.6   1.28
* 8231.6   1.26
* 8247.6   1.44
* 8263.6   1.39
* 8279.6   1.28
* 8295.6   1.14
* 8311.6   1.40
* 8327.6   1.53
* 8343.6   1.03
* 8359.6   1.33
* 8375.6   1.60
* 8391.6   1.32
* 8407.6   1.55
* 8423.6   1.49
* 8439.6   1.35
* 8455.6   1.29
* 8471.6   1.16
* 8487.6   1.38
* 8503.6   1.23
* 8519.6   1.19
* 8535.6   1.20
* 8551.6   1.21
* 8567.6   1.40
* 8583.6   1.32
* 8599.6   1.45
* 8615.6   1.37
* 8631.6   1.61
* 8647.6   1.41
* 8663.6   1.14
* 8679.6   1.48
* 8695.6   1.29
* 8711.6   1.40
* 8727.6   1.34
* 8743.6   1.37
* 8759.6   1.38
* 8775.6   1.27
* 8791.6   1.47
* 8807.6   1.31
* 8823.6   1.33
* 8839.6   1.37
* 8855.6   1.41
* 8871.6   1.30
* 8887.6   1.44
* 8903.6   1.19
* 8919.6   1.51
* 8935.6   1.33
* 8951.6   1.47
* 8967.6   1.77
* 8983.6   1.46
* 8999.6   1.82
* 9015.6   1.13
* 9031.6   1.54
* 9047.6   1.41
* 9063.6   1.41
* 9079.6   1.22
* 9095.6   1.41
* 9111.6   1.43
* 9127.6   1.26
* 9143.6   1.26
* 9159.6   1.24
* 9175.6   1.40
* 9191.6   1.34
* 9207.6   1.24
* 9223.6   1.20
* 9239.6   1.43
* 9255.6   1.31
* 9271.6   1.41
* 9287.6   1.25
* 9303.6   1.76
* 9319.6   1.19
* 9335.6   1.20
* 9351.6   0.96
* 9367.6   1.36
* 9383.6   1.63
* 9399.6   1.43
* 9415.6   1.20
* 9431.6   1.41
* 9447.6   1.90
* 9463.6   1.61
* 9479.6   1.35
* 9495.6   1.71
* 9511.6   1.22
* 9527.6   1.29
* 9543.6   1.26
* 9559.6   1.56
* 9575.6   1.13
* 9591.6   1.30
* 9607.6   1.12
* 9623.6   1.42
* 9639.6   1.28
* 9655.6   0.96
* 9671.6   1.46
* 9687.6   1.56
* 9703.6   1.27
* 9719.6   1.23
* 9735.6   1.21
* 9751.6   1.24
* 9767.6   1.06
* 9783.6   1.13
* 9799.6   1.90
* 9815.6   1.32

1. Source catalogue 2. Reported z 0.37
